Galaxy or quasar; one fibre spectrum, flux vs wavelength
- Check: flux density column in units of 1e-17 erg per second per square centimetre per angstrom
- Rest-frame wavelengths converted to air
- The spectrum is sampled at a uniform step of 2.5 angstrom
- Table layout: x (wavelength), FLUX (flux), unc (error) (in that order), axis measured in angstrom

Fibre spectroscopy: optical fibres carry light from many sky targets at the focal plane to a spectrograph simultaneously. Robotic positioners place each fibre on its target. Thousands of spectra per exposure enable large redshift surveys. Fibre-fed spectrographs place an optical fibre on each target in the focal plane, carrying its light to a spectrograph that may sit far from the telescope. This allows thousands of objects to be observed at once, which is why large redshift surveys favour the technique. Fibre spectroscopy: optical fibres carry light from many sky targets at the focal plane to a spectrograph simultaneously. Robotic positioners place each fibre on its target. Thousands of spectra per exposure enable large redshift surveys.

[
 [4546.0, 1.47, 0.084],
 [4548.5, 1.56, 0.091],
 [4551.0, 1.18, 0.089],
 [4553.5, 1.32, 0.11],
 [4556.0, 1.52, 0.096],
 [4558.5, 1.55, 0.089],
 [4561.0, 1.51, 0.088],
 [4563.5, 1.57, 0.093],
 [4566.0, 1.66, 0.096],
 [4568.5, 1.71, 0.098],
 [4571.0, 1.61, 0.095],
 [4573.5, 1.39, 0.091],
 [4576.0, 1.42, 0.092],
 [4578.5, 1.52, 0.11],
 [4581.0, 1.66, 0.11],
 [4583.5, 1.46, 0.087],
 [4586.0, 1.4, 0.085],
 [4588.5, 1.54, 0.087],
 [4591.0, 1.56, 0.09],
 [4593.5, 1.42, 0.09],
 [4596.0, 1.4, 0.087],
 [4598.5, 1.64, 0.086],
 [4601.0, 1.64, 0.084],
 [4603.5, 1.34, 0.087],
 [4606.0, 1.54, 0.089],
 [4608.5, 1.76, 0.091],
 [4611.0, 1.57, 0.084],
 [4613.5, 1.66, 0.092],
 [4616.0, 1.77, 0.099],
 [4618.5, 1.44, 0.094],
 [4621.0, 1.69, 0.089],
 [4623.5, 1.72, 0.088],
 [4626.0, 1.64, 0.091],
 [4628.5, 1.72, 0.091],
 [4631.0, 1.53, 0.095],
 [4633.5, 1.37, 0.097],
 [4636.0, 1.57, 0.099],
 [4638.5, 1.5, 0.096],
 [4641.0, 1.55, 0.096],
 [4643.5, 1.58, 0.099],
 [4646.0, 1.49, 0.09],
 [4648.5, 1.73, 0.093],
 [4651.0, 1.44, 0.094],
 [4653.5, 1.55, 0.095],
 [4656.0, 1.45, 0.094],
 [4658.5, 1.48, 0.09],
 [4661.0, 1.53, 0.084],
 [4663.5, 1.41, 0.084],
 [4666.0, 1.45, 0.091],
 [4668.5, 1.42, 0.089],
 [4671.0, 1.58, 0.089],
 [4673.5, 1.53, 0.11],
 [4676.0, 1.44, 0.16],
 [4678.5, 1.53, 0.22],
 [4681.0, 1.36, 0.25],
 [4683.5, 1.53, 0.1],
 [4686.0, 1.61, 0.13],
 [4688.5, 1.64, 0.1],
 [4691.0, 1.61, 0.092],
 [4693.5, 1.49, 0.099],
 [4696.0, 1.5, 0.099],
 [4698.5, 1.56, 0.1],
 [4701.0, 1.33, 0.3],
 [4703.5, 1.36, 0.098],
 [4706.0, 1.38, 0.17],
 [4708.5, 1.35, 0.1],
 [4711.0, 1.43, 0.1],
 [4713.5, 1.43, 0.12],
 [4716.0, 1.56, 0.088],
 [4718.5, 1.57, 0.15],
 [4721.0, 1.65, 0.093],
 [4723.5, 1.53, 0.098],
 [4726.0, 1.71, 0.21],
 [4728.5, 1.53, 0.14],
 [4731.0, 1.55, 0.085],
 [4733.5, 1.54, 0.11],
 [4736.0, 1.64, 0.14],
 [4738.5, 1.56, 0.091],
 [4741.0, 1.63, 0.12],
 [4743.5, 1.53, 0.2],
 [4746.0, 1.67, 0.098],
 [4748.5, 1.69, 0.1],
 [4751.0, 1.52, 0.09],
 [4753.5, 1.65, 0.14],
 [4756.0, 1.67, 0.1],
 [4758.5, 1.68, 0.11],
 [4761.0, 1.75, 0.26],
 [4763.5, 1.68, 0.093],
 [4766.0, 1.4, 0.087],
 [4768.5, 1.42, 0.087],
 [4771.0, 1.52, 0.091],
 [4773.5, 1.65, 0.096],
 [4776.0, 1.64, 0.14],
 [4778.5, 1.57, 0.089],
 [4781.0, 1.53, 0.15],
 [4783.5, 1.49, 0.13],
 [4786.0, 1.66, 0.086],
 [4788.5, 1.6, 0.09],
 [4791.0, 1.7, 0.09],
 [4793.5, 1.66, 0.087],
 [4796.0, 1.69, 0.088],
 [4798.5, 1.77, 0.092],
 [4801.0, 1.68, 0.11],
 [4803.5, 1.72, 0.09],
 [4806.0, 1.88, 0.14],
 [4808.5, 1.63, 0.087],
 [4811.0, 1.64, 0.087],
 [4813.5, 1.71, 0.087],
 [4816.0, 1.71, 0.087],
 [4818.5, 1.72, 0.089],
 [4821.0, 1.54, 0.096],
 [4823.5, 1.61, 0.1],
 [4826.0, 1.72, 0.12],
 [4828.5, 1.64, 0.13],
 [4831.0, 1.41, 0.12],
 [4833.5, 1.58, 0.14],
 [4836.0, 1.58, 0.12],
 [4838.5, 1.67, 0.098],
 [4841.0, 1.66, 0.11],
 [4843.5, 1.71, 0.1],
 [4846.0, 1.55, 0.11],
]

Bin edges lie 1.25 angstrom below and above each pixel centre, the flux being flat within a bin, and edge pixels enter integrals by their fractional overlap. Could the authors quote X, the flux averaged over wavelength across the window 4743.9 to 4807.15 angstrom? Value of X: 1.63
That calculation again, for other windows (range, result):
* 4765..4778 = 1.53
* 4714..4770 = 1.59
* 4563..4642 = 1.56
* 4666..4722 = 1.49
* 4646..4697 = 1.51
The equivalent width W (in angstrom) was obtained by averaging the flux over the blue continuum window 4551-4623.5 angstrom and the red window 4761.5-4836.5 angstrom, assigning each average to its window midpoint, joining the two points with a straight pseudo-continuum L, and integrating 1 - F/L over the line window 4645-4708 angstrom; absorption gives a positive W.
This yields 3.3 angstrom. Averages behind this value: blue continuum 1.54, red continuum 1.63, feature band 1.49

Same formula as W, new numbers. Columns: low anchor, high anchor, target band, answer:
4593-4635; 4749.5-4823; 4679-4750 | 3.6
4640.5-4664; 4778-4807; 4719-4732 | 0.0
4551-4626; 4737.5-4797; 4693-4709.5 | 1.7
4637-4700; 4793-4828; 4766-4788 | 1.3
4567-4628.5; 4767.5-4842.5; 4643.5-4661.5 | 0.6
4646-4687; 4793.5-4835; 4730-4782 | 0.2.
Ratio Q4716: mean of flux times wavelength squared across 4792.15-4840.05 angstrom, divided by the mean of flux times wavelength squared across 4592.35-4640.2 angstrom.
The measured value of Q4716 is 1.15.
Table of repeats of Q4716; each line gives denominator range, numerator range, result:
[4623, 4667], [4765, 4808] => 1.12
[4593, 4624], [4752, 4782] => 1.08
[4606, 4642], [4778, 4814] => 1.12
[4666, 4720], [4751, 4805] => 1.13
